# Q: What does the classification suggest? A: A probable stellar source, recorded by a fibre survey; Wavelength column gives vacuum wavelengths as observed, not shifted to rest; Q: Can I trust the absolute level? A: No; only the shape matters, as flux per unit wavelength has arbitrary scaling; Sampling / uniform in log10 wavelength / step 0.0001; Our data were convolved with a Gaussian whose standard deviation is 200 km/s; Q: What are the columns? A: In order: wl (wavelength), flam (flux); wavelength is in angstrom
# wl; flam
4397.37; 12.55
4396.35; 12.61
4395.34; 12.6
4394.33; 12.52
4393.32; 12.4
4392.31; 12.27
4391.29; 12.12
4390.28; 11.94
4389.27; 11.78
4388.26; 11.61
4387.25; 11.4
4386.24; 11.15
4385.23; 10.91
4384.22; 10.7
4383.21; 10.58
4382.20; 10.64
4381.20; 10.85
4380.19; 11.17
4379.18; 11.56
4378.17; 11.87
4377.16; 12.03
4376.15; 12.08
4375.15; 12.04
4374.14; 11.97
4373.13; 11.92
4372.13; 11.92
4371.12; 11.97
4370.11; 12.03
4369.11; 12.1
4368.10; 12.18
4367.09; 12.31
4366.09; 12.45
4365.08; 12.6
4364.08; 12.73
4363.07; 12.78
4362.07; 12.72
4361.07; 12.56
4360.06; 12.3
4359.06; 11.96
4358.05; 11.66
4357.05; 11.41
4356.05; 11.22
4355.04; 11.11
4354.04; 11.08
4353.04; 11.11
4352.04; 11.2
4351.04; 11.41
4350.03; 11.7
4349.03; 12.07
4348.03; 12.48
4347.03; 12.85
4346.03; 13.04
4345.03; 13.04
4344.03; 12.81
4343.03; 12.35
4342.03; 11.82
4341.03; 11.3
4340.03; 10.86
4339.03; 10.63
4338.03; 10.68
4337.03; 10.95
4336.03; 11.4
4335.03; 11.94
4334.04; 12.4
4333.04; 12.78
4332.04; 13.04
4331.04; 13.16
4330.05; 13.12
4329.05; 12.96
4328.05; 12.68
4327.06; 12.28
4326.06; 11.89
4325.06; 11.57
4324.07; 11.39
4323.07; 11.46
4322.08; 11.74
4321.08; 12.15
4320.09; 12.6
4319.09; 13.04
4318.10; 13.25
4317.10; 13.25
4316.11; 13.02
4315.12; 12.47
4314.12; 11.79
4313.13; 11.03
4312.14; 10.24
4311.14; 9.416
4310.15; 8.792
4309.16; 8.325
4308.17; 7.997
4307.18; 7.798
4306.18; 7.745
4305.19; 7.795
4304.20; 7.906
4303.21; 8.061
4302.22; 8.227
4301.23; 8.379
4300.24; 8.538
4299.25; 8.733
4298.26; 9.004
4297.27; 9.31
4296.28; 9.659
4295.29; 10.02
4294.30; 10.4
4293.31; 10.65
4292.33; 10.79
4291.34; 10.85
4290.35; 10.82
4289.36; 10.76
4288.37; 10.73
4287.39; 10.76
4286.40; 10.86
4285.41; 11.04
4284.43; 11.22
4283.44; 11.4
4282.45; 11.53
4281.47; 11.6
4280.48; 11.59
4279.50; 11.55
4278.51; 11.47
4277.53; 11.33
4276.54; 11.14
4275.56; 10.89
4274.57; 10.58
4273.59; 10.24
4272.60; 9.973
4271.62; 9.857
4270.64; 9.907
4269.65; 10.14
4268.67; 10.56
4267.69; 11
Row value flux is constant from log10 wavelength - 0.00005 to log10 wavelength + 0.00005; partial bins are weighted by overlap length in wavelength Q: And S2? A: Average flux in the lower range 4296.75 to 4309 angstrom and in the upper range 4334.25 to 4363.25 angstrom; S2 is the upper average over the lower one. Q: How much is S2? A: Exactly 1.4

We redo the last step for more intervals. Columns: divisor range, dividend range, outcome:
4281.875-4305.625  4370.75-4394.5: 1.17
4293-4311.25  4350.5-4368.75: 1.36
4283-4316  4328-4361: 1.22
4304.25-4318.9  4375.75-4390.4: 1.11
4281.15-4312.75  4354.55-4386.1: 1.22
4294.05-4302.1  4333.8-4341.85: 1.23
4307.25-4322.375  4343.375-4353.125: 1.09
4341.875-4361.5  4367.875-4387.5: 0.97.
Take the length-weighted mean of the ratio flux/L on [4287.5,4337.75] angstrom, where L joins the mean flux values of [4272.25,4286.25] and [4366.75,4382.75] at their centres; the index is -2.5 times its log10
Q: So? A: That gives 0.057 mag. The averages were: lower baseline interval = 11.1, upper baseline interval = 11.8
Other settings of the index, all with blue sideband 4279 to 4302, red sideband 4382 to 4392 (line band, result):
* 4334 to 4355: -0.08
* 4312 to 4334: -0.15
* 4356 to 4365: -0.11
